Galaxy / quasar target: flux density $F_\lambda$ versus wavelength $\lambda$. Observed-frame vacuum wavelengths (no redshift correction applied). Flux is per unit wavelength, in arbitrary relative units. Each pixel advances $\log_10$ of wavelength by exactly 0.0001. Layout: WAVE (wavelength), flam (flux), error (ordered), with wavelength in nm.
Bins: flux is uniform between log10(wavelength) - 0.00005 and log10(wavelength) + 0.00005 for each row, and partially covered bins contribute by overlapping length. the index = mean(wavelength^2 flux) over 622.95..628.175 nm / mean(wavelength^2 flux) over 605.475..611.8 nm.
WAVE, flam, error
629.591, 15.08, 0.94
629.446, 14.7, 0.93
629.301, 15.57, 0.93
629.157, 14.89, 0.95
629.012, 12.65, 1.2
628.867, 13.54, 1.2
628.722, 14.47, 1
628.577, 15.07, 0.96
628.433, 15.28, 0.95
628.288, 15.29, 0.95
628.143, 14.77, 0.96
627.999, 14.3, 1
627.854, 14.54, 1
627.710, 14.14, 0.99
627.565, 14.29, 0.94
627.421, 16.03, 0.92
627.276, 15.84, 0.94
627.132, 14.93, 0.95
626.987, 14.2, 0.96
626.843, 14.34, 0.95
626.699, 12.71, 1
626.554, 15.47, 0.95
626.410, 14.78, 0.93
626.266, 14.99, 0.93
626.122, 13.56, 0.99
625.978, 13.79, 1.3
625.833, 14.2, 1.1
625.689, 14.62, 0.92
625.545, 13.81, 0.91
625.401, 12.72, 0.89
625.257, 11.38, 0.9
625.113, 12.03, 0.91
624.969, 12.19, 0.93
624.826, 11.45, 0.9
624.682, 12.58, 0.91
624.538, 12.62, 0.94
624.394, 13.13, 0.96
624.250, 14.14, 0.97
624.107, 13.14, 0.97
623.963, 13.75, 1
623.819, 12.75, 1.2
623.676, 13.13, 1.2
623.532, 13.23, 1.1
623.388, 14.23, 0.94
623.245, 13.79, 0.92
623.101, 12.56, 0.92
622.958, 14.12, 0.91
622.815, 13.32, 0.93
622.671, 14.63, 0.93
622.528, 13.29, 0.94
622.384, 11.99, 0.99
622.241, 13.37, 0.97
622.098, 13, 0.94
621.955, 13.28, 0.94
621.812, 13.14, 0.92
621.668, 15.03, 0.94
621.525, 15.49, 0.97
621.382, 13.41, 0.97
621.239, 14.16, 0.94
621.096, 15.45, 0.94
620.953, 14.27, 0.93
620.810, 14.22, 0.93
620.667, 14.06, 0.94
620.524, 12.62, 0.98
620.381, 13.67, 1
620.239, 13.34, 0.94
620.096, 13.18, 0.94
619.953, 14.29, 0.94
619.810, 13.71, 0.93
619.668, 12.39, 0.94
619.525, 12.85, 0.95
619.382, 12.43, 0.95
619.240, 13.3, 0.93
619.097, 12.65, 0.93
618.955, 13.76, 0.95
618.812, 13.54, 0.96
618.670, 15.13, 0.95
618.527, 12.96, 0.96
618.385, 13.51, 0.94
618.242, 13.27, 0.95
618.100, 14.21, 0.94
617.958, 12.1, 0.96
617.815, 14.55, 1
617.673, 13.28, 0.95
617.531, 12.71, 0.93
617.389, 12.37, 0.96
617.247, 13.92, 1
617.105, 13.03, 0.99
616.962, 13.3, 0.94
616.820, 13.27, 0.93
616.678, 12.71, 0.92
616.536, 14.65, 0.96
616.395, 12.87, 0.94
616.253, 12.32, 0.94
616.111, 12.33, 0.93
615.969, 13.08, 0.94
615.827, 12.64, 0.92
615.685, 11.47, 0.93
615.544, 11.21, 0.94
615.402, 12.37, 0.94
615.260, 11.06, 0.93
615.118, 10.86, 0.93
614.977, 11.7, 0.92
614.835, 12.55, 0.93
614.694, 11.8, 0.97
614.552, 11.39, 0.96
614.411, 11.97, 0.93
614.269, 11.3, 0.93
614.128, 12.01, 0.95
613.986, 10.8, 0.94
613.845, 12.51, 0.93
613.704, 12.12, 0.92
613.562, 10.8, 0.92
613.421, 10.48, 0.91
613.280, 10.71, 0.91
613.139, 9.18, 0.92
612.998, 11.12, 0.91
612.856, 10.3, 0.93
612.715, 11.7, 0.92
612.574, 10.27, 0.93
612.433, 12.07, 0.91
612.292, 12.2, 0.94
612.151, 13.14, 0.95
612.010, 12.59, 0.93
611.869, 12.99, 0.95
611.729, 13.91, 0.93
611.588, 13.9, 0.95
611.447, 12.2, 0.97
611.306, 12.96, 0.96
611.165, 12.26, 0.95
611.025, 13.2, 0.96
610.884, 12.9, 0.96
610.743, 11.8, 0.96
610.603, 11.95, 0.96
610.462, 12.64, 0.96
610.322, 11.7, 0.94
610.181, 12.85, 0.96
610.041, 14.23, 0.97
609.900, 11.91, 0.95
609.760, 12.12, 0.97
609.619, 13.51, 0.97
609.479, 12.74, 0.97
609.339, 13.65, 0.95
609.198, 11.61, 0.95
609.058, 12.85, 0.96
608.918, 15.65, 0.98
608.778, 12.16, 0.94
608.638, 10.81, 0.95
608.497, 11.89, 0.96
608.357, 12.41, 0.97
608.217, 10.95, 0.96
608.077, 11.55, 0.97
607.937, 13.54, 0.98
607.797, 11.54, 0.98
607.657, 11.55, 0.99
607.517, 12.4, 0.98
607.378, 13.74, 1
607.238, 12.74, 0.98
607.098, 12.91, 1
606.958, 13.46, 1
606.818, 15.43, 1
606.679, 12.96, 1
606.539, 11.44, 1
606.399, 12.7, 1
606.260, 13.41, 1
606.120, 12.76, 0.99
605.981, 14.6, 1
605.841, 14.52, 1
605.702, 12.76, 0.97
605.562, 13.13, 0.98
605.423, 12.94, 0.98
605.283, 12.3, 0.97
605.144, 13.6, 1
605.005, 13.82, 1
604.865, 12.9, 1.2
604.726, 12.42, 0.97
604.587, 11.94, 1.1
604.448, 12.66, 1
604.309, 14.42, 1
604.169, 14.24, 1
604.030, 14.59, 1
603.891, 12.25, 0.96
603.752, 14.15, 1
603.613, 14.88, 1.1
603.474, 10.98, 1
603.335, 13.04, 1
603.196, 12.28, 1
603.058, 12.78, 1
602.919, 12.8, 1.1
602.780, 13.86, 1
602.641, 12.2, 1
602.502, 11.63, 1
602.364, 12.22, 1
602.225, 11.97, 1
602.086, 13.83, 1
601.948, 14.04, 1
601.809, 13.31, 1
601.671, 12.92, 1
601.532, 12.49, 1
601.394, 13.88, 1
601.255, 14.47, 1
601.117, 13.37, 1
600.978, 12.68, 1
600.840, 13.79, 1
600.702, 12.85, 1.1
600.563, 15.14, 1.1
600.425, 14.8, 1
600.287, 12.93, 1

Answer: 1.1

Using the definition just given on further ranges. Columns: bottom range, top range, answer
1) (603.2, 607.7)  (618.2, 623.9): 1.08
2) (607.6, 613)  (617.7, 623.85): 1.13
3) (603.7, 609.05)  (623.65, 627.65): 1.12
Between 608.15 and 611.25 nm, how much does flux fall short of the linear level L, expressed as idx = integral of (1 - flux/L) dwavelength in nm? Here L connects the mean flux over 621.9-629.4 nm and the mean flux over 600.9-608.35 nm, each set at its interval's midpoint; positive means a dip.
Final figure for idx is 0.16 nm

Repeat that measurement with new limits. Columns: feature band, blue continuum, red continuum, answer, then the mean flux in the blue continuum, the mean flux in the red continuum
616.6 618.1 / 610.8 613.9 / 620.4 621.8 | 0.01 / 12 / 14.2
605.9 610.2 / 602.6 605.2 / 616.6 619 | 0.14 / 13.2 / 13.4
